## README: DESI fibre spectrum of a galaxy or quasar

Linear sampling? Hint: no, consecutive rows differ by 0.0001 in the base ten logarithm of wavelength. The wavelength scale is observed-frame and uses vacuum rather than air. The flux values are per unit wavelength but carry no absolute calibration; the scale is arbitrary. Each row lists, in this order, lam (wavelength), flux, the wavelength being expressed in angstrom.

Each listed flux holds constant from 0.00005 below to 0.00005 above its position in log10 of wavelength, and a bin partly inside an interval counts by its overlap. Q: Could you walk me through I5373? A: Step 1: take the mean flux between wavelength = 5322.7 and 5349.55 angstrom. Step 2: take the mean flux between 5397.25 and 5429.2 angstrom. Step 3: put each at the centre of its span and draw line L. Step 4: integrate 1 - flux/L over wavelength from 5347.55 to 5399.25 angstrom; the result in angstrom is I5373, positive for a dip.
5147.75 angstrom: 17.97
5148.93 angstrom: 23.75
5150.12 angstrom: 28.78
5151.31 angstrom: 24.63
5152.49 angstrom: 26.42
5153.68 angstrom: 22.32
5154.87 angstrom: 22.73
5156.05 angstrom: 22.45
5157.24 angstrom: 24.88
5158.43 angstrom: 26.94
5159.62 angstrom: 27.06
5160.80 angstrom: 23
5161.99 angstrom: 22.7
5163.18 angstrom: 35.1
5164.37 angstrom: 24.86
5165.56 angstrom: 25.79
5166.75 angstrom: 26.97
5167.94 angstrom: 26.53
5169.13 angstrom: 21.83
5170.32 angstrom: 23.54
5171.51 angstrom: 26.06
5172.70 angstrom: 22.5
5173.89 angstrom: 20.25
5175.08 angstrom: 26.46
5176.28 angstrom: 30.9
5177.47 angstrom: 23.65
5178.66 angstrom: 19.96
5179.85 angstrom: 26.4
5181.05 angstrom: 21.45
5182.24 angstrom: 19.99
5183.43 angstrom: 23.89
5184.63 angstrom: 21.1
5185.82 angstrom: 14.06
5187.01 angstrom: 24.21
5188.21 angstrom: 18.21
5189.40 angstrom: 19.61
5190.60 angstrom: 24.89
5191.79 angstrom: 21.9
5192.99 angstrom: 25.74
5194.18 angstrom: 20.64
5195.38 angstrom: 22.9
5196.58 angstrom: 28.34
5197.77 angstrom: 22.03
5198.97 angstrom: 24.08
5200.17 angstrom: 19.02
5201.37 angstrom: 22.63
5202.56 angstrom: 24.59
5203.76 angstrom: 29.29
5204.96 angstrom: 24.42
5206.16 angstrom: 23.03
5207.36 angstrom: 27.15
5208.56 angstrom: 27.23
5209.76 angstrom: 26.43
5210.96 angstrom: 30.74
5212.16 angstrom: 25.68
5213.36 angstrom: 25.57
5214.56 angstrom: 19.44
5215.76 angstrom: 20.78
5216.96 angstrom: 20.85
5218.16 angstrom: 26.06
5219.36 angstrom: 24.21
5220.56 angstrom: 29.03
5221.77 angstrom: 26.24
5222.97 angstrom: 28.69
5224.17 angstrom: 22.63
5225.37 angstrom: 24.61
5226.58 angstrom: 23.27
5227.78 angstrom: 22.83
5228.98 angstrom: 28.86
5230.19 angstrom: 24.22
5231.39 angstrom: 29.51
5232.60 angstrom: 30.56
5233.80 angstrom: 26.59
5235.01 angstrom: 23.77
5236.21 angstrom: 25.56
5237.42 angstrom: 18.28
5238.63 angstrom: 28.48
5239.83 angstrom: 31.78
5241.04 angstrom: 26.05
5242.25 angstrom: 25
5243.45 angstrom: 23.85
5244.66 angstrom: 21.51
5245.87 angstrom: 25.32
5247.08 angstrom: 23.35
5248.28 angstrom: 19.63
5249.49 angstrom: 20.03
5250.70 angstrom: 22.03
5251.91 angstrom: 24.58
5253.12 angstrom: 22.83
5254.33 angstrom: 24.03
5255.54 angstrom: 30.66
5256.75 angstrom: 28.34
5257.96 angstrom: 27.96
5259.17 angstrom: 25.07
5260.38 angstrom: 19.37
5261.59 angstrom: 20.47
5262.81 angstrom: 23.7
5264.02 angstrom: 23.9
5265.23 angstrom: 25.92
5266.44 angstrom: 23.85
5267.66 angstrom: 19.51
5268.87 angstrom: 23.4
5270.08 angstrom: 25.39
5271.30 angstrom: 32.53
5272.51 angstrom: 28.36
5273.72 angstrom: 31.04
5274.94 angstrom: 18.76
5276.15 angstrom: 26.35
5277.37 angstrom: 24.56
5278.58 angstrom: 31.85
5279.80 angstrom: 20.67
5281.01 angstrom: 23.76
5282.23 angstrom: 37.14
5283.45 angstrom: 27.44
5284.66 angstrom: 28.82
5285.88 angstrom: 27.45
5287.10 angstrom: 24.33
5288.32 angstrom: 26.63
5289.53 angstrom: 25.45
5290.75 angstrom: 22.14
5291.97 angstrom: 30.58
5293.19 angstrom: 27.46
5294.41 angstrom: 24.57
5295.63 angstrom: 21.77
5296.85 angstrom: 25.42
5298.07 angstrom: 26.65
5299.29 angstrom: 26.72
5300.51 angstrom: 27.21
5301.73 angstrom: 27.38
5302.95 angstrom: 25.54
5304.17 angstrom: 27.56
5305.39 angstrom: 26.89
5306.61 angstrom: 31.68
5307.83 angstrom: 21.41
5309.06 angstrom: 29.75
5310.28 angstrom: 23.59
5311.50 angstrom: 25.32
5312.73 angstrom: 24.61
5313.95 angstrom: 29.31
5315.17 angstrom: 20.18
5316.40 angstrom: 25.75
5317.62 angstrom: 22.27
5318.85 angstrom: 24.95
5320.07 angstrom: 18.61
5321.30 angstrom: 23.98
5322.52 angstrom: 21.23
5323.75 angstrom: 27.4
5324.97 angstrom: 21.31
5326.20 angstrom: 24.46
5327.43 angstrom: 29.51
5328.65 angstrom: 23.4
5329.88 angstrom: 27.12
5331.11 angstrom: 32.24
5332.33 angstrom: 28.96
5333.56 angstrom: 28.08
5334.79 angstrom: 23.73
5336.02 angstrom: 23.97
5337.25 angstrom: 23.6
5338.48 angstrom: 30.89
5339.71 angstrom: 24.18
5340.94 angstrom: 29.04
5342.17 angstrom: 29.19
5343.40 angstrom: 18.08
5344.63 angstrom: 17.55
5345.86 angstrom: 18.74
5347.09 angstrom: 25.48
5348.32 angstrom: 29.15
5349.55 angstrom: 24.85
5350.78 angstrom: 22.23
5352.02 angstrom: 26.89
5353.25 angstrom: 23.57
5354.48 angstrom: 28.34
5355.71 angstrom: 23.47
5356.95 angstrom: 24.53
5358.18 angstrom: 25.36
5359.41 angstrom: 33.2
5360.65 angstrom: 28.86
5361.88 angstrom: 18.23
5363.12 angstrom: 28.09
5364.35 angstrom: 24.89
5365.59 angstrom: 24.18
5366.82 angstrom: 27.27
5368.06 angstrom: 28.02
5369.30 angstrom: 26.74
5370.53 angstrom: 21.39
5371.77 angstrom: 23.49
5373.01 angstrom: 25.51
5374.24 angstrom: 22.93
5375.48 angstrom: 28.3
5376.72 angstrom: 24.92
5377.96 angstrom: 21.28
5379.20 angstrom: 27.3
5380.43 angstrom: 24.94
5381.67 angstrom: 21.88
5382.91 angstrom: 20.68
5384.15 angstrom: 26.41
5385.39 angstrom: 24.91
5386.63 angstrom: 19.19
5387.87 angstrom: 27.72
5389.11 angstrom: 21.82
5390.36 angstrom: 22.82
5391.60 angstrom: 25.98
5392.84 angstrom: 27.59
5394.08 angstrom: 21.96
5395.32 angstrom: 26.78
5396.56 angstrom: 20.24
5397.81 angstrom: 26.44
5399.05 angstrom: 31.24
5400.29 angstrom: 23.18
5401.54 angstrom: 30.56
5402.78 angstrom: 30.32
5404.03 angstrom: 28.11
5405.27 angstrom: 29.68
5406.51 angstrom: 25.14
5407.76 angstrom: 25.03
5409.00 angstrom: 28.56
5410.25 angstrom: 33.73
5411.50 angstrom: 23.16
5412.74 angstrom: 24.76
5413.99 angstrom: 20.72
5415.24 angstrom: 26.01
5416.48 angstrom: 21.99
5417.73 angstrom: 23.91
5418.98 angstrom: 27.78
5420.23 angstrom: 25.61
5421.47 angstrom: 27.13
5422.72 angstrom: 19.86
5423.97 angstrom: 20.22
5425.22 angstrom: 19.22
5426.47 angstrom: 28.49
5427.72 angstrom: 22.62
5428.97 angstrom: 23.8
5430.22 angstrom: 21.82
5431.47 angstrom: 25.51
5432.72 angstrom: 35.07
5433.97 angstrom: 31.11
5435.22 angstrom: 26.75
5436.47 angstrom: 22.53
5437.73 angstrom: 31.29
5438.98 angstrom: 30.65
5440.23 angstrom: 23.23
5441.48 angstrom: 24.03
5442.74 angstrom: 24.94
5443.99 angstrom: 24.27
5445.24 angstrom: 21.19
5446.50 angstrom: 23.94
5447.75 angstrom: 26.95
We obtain 1.1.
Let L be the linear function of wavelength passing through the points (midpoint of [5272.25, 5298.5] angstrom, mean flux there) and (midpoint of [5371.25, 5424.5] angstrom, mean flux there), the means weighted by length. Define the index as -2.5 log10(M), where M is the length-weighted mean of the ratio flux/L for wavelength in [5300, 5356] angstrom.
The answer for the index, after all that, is 0.03 mag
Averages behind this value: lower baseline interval 26.4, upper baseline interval 25.1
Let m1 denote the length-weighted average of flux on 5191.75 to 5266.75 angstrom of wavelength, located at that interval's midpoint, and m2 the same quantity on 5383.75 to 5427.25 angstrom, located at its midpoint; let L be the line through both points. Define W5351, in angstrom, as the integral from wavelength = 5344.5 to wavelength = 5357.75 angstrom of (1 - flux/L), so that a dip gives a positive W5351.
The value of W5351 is 0.4 angstrom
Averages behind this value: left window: 24.7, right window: 25.3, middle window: 24.3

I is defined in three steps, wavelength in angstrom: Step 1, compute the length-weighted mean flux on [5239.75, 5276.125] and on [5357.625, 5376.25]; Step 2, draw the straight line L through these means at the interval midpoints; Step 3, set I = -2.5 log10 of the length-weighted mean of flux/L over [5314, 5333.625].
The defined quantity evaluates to 0.01 mag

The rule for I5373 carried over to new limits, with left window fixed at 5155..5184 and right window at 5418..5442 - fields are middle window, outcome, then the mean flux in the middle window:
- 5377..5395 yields 1.05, 24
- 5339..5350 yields 0.53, 24.1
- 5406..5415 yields -0.12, 25.9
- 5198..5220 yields 0.31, 24.5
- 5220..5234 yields -0.85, 26.4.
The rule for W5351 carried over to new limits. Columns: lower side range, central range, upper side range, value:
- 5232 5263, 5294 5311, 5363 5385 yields -1.0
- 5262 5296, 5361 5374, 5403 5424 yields 0.5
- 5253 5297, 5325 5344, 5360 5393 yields -0.9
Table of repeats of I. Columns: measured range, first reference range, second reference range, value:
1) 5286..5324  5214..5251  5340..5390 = -0.03 mag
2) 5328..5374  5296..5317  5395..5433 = 0.02 mag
